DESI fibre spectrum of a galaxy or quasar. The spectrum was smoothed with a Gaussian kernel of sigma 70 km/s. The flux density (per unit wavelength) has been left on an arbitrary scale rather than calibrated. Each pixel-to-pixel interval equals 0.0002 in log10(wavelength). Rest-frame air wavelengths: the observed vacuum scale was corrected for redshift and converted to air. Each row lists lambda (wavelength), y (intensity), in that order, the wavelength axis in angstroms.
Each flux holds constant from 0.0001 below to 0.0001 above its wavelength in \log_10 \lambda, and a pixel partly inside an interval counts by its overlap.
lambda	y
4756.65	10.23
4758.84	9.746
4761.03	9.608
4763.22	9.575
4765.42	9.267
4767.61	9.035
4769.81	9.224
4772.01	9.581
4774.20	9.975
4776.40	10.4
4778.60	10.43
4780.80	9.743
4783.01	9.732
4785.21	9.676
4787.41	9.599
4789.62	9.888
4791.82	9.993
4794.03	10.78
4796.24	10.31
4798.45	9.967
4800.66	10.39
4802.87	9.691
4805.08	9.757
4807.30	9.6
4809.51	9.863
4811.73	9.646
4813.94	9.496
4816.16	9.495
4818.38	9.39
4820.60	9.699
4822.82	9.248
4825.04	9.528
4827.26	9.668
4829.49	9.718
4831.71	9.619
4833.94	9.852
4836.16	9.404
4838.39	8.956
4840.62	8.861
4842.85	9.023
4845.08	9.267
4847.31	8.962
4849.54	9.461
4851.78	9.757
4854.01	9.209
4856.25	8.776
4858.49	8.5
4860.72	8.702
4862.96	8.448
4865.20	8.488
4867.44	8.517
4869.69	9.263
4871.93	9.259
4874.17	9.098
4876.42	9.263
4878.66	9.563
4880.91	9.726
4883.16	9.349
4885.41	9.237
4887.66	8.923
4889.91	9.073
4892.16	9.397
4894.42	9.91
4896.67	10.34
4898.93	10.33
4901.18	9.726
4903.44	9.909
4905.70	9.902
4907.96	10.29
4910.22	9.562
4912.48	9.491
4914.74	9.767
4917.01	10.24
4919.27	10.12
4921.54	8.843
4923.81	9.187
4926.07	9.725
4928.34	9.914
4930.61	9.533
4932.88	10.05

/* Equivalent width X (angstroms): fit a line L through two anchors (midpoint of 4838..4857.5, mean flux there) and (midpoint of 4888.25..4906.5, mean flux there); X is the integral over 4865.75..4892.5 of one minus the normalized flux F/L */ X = 1.0 angstroms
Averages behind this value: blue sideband 9.14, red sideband 9.8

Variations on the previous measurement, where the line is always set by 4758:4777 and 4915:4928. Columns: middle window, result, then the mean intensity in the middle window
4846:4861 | 0.8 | 9.08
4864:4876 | 0.9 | 8.94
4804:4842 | 0.4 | 9.51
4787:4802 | -0.9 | 10.1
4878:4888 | 0.3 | 9.38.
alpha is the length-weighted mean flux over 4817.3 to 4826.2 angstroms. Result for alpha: 9.47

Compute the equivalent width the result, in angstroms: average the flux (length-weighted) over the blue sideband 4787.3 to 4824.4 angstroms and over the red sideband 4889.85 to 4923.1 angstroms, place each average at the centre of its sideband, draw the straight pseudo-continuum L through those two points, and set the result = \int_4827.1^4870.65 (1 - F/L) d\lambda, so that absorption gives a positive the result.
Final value 3.1 angstroms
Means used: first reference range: 9.81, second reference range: 9.81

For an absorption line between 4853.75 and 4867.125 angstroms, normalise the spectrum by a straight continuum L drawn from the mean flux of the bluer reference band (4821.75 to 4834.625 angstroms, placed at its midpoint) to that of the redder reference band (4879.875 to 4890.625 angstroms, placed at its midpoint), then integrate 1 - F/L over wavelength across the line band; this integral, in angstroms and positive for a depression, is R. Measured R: 1.1 angstroms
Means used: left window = 9.6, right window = 9.26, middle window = 8.64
